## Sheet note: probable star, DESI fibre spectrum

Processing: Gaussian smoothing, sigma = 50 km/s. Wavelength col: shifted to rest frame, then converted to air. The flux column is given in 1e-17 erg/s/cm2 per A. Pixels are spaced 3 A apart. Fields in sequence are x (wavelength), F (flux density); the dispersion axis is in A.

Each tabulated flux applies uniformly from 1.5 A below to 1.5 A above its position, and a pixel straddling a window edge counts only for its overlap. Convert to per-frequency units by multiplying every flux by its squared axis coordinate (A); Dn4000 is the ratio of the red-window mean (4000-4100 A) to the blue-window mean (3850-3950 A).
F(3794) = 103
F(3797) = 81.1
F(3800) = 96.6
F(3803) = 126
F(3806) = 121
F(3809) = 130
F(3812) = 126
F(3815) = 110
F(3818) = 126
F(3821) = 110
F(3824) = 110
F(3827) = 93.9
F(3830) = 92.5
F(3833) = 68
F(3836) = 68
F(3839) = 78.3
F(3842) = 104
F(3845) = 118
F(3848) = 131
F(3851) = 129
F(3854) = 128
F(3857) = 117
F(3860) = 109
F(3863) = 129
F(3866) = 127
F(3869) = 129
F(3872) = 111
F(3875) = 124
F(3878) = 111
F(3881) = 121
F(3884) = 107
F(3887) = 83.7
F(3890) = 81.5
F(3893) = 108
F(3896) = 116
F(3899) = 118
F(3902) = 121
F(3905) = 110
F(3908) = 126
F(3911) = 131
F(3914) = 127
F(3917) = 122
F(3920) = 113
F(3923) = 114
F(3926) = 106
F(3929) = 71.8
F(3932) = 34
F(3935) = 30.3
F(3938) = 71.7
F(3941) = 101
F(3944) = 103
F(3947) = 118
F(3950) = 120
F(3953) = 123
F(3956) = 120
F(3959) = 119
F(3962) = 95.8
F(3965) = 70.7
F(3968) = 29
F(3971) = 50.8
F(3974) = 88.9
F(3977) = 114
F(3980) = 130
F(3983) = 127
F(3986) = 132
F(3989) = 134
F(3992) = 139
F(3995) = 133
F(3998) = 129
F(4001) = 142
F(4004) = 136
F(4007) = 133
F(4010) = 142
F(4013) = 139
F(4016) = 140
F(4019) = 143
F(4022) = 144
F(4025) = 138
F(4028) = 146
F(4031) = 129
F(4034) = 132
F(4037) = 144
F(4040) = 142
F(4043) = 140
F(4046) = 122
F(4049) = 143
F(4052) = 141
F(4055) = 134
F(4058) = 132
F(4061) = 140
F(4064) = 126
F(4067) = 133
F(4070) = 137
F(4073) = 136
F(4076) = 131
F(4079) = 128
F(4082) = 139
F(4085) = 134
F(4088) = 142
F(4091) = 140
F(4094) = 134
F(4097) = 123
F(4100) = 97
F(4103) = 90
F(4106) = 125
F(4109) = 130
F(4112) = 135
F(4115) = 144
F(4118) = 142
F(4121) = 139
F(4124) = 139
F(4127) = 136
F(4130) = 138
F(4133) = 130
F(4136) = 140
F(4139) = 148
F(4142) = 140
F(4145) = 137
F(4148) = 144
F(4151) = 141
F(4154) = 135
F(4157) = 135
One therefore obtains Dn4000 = 1.4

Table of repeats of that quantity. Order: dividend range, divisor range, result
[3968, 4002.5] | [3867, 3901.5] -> 1.11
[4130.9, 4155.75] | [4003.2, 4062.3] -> 1.07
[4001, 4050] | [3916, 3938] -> 1.76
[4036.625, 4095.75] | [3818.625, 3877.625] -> 1.38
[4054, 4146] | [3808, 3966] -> 1.38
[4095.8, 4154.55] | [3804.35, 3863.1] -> 1.40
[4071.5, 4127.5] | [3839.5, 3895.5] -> 1.29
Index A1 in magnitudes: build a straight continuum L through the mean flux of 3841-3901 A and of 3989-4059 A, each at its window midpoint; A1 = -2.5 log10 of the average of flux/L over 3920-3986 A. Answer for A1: 0.33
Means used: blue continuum 115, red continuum 137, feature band 93.7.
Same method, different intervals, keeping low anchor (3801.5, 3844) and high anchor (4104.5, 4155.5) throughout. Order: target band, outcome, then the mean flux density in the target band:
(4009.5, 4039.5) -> -0.108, 140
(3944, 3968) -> 0.145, 104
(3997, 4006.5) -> -0.098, 136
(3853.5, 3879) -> -0.105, 120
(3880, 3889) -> 0.098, 102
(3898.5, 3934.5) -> 0.091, 105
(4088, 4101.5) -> 0.070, 126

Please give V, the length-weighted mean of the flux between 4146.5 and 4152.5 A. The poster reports 142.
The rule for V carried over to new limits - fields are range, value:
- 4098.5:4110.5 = 110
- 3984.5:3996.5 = 134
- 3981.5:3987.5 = 130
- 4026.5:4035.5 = 136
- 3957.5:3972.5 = 73.1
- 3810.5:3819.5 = 121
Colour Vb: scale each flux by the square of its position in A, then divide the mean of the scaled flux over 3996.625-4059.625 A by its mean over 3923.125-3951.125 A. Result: 1.70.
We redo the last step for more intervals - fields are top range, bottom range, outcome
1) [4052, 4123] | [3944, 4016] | 1.19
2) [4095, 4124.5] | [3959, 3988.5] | 1.41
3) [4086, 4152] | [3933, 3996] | 1.41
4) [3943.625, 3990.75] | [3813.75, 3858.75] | 1.06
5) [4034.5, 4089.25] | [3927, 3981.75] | 1.61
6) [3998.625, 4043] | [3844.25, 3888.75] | 1.27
